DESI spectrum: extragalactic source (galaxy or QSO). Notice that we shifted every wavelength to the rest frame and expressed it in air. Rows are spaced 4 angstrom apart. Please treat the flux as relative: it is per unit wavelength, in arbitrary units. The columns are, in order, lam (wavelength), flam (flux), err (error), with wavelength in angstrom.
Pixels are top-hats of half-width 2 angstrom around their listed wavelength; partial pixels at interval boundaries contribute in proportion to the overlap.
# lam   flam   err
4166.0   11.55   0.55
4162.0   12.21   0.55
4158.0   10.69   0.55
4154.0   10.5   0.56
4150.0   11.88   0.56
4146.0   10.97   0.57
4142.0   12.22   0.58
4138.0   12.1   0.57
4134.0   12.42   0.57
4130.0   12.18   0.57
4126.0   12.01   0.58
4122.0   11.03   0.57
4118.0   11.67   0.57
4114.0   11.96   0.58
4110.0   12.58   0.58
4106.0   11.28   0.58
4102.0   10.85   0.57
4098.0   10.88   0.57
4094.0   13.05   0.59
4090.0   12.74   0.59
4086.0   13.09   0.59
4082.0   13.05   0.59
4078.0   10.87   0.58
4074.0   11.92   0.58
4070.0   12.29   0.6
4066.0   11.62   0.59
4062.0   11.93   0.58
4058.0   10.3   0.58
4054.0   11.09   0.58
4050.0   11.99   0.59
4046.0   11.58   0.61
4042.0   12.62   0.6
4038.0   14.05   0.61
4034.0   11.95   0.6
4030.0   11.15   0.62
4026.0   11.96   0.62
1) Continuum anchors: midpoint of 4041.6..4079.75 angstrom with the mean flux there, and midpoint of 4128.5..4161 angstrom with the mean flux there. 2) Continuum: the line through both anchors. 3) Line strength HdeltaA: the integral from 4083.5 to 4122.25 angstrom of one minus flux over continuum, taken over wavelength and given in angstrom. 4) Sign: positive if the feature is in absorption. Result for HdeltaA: -1.2 angstrom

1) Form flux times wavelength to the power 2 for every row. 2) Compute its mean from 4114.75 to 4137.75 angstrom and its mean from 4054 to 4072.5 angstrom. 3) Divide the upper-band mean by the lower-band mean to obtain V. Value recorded 1.07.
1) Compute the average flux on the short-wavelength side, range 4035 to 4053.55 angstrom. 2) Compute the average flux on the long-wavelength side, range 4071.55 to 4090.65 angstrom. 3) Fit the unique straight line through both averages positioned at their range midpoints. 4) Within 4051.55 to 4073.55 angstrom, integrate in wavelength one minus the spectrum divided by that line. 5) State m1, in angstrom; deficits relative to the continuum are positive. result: 1.5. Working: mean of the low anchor 12.4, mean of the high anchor 12.3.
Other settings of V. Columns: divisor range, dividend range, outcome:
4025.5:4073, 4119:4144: 1.05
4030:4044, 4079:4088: 1.04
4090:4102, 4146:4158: 0.96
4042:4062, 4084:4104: 1.08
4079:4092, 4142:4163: 0.91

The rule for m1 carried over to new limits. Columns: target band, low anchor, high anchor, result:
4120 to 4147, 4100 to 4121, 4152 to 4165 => -1.1 angstrom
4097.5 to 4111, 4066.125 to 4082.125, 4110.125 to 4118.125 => 0.7 angstrom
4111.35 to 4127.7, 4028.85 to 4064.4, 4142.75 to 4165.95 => -0.3 angstrom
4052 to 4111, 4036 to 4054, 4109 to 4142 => 1.9 angstrom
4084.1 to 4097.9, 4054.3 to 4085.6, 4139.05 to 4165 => -1.2 angstrom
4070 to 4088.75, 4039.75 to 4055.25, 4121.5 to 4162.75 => -0.7 angstrom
